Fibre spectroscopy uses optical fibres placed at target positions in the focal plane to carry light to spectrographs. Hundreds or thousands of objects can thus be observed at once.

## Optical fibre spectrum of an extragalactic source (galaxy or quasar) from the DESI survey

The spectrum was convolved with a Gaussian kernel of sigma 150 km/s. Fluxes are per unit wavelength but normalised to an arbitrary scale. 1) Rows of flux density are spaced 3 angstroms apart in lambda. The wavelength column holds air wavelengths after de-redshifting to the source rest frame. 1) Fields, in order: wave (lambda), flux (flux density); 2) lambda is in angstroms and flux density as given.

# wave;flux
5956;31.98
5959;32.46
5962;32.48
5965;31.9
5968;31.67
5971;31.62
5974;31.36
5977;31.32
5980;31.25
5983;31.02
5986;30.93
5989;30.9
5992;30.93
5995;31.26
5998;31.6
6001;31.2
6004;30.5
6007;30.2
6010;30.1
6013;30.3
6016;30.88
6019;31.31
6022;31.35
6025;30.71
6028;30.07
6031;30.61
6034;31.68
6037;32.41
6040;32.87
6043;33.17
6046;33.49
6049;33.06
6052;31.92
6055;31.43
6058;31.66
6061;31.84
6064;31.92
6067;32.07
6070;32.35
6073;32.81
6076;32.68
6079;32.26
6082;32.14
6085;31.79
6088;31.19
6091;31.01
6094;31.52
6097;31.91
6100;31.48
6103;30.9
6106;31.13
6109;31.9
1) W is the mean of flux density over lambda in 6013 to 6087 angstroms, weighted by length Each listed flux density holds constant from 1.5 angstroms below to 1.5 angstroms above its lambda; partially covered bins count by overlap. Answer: 31.9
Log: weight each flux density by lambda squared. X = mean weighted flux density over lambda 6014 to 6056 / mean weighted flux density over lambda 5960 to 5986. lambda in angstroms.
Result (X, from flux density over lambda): 1.03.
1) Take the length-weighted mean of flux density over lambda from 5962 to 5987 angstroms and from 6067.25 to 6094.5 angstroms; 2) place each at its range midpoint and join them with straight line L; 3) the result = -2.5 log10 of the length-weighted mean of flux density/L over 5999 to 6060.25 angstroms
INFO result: 0.01 mag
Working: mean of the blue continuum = 31.5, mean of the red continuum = 32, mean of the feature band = 31.5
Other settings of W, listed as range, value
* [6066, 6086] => 32.3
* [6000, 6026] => 30.7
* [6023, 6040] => 31.3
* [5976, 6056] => 31.4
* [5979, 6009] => 31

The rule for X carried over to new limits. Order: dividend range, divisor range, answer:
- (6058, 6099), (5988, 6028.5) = 1.06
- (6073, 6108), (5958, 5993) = 1.05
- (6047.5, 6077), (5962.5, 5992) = 1.06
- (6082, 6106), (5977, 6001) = 1.04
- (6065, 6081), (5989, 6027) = 1.07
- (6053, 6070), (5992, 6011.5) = 1.05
